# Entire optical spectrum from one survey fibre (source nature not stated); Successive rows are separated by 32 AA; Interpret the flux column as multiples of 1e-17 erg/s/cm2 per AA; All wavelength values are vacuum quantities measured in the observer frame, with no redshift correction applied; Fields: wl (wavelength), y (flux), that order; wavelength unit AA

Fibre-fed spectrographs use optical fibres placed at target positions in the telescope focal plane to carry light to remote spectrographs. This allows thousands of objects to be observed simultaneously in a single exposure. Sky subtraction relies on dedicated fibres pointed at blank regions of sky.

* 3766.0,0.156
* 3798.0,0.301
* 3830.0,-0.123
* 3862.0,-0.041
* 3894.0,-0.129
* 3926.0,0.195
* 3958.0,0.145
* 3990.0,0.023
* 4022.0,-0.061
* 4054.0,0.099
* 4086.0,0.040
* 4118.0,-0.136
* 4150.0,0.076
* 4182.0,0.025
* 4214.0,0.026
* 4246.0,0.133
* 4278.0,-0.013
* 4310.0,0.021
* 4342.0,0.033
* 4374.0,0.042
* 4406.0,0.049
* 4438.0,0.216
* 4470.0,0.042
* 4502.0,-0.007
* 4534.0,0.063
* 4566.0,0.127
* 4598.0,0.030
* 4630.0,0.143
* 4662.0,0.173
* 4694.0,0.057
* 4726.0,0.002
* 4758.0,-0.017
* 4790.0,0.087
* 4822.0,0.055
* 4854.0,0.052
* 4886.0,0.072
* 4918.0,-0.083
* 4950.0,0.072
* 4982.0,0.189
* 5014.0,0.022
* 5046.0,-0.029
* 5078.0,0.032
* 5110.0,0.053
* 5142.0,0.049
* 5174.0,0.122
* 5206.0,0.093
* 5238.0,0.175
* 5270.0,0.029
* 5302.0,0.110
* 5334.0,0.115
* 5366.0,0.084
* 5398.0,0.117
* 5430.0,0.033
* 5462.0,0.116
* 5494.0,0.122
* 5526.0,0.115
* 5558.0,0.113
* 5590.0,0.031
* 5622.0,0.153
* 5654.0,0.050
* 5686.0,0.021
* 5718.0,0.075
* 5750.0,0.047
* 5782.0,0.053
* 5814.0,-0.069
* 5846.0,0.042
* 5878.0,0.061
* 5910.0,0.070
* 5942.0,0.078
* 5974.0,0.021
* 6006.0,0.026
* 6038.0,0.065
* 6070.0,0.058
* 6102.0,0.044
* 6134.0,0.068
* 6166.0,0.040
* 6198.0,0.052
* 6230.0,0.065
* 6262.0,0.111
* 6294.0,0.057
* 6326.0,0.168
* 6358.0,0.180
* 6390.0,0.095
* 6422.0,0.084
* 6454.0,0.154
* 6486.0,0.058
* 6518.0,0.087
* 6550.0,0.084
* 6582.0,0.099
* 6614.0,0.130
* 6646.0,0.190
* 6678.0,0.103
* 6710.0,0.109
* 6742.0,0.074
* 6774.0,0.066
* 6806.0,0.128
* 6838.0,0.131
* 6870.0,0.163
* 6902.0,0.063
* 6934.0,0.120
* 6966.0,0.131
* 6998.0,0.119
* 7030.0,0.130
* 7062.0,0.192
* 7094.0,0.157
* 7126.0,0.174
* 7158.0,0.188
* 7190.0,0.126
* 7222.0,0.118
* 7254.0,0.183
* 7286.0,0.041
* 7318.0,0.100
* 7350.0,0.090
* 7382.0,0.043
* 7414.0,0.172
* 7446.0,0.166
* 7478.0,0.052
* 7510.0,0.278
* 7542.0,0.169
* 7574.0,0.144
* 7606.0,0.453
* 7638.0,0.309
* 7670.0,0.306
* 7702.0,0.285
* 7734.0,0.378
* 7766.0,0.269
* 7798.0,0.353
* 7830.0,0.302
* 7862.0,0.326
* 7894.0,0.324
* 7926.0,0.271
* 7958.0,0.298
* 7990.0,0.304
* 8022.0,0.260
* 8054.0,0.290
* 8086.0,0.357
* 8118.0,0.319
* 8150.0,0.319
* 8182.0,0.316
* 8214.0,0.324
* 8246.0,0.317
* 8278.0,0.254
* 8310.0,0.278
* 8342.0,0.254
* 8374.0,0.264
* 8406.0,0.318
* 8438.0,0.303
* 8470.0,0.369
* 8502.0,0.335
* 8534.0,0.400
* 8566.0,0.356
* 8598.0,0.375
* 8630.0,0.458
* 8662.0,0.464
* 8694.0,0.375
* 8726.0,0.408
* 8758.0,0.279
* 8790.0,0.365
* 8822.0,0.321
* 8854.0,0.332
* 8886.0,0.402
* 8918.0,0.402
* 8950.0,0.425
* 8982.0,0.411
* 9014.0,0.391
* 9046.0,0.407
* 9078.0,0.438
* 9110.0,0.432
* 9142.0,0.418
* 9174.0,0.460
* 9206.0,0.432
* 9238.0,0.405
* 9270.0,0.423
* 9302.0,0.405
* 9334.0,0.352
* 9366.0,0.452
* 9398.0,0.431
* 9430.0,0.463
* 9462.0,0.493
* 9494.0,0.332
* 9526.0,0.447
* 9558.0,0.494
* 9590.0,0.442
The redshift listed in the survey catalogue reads 0.92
